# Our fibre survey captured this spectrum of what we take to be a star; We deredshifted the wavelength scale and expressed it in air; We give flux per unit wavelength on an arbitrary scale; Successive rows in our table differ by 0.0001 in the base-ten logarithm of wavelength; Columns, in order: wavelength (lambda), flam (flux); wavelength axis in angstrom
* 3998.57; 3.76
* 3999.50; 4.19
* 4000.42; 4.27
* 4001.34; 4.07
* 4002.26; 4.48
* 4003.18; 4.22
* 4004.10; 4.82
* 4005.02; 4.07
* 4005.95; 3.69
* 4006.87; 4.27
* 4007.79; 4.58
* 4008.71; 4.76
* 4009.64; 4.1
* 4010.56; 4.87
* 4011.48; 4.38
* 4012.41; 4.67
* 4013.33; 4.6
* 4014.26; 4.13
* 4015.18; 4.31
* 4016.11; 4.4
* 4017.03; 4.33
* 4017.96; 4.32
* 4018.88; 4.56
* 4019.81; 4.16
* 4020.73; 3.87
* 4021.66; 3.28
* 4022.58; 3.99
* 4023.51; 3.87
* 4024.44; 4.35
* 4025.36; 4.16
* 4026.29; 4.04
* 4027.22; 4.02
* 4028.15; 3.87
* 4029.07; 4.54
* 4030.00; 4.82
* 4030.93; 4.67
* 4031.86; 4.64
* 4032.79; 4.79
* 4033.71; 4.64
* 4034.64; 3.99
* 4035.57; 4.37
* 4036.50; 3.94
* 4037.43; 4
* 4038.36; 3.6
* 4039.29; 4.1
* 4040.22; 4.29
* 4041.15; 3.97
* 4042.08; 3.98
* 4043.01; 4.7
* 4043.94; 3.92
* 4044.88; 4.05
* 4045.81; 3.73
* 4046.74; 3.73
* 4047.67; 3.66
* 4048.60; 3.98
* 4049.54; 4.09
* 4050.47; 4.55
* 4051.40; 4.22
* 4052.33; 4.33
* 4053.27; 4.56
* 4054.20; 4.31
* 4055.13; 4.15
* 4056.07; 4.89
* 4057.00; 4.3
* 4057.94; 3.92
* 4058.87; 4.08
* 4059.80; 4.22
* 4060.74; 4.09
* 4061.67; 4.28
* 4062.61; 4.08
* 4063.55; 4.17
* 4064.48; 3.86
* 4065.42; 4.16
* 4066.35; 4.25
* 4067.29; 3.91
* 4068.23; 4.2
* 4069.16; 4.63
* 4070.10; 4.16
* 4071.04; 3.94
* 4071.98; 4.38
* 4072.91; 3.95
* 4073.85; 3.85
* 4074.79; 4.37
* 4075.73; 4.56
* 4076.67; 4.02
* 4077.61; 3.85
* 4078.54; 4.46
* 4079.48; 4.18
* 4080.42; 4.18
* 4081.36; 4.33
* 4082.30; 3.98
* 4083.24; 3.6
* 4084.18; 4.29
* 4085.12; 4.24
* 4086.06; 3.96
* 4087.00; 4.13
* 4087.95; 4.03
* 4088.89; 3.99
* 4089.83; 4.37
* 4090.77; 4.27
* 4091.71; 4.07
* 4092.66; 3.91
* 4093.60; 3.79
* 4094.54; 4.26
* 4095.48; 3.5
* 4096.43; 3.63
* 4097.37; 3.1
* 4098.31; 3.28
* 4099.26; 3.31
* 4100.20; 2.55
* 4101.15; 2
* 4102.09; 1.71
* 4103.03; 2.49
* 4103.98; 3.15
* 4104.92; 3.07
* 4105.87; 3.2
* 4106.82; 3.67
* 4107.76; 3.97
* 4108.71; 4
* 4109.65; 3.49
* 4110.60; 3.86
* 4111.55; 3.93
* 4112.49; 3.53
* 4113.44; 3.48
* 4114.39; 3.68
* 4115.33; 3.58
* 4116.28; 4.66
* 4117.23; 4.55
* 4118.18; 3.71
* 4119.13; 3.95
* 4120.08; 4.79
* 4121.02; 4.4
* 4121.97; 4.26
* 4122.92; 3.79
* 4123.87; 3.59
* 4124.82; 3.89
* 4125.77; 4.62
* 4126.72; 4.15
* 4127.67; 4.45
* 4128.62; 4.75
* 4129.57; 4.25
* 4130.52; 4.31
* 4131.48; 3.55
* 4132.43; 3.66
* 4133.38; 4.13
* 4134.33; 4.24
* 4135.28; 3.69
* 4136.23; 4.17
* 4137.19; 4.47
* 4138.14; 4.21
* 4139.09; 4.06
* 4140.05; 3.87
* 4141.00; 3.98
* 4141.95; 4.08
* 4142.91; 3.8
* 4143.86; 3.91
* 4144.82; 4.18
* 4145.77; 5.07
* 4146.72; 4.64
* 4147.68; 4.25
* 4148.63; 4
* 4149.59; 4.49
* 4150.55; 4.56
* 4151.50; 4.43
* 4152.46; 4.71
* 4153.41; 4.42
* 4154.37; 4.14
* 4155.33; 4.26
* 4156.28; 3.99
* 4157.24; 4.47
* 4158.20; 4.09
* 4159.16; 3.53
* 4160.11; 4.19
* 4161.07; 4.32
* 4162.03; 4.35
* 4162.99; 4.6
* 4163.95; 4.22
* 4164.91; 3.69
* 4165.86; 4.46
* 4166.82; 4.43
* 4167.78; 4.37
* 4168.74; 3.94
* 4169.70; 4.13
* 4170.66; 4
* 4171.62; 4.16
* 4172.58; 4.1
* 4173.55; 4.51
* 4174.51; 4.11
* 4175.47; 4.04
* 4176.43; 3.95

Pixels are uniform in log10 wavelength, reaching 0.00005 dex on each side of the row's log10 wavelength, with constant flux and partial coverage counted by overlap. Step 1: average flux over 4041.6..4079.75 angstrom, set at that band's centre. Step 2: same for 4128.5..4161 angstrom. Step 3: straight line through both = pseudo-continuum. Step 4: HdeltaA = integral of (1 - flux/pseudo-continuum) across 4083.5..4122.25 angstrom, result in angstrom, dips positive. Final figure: 4.4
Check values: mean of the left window 4.16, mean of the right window 4.19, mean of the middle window 3.7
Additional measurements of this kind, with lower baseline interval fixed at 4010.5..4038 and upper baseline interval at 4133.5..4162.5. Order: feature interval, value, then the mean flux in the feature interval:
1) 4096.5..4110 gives 3.7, 3.09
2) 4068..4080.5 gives 0.2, 4.2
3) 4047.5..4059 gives 0.0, 4.25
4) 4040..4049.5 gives 0.6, 3.99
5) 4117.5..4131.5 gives 0.1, 4.19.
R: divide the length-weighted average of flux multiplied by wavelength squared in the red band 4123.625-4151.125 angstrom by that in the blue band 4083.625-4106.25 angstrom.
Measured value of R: 1.22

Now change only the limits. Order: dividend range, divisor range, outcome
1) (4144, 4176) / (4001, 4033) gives 1.06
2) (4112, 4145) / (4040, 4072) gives 1.01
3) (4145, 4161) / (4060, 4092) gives 1.08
